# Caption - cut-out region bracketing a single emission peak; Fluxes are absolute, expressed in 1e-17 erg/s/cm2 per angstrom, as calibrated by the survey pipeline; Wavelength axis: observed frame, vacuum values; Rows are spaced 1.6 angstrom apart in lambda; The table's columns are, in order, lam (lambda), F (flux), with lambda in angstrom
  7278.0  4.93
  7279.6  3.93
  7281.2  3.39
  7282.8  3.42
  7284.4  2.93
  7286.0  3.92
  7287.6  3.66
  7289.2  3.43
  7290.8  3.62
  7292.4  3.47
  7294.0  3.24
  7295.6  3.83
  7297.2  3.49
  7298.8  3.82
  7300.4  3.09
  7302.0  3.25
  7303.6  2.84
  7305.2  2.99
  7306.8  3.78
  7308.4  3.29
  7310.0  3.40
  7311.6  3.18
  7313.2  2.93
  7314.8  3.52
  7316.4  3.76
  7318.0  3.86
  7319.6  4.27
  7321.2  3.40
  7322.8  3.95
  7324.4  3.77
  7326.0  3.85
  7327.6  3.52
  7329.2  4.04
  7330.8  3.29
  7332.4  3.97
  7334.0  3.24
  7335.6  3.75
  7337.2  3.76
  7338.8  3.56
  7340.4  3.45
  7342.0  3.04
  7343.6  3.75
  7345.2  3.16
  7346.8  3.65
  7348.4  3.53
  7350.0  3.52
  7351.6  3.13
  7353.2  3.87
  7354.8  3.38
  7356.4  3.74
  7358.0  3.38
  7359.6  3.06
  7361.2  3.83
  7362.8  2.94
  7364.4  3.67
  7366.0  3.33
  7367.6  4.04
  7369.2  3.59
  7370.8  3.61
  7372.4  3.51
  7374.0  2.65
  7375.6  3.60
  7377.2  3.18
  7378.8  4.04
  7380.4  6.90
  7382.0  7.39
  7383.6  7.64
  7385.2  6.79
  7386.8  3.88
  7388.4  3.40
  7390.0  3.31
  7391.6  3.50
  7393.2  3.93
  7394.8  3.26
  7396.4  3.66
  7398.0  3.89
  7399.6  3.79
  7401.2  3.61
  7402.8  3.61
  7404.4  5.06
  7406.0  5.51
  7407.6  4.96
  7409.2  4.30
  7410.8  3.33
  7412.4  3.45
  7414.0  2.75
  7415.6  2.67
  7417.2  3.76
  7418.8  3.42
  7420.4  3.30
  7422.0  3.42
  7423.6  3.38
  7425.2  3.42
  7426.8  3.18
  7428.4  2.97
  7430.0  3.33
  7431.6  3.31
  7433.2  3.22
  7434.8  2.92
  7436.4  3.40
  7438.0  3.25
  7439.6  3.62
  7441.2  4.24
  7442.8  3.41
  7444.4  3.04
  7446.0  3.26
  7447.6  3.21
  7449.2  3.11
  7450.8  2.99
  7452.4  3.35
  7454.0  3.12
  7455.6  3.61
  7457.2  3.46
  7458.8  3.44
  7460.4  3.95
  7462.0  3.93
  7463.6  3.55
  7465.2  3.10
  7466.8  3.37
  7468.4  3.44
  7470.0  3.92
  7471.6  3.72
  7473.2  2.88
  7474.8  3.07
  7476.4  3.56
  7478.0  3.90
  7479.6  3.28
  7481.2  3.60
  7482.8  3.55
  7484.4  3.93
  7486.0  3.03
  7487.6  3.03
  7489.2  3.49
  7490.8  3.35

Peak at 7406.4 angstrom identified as [N II]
